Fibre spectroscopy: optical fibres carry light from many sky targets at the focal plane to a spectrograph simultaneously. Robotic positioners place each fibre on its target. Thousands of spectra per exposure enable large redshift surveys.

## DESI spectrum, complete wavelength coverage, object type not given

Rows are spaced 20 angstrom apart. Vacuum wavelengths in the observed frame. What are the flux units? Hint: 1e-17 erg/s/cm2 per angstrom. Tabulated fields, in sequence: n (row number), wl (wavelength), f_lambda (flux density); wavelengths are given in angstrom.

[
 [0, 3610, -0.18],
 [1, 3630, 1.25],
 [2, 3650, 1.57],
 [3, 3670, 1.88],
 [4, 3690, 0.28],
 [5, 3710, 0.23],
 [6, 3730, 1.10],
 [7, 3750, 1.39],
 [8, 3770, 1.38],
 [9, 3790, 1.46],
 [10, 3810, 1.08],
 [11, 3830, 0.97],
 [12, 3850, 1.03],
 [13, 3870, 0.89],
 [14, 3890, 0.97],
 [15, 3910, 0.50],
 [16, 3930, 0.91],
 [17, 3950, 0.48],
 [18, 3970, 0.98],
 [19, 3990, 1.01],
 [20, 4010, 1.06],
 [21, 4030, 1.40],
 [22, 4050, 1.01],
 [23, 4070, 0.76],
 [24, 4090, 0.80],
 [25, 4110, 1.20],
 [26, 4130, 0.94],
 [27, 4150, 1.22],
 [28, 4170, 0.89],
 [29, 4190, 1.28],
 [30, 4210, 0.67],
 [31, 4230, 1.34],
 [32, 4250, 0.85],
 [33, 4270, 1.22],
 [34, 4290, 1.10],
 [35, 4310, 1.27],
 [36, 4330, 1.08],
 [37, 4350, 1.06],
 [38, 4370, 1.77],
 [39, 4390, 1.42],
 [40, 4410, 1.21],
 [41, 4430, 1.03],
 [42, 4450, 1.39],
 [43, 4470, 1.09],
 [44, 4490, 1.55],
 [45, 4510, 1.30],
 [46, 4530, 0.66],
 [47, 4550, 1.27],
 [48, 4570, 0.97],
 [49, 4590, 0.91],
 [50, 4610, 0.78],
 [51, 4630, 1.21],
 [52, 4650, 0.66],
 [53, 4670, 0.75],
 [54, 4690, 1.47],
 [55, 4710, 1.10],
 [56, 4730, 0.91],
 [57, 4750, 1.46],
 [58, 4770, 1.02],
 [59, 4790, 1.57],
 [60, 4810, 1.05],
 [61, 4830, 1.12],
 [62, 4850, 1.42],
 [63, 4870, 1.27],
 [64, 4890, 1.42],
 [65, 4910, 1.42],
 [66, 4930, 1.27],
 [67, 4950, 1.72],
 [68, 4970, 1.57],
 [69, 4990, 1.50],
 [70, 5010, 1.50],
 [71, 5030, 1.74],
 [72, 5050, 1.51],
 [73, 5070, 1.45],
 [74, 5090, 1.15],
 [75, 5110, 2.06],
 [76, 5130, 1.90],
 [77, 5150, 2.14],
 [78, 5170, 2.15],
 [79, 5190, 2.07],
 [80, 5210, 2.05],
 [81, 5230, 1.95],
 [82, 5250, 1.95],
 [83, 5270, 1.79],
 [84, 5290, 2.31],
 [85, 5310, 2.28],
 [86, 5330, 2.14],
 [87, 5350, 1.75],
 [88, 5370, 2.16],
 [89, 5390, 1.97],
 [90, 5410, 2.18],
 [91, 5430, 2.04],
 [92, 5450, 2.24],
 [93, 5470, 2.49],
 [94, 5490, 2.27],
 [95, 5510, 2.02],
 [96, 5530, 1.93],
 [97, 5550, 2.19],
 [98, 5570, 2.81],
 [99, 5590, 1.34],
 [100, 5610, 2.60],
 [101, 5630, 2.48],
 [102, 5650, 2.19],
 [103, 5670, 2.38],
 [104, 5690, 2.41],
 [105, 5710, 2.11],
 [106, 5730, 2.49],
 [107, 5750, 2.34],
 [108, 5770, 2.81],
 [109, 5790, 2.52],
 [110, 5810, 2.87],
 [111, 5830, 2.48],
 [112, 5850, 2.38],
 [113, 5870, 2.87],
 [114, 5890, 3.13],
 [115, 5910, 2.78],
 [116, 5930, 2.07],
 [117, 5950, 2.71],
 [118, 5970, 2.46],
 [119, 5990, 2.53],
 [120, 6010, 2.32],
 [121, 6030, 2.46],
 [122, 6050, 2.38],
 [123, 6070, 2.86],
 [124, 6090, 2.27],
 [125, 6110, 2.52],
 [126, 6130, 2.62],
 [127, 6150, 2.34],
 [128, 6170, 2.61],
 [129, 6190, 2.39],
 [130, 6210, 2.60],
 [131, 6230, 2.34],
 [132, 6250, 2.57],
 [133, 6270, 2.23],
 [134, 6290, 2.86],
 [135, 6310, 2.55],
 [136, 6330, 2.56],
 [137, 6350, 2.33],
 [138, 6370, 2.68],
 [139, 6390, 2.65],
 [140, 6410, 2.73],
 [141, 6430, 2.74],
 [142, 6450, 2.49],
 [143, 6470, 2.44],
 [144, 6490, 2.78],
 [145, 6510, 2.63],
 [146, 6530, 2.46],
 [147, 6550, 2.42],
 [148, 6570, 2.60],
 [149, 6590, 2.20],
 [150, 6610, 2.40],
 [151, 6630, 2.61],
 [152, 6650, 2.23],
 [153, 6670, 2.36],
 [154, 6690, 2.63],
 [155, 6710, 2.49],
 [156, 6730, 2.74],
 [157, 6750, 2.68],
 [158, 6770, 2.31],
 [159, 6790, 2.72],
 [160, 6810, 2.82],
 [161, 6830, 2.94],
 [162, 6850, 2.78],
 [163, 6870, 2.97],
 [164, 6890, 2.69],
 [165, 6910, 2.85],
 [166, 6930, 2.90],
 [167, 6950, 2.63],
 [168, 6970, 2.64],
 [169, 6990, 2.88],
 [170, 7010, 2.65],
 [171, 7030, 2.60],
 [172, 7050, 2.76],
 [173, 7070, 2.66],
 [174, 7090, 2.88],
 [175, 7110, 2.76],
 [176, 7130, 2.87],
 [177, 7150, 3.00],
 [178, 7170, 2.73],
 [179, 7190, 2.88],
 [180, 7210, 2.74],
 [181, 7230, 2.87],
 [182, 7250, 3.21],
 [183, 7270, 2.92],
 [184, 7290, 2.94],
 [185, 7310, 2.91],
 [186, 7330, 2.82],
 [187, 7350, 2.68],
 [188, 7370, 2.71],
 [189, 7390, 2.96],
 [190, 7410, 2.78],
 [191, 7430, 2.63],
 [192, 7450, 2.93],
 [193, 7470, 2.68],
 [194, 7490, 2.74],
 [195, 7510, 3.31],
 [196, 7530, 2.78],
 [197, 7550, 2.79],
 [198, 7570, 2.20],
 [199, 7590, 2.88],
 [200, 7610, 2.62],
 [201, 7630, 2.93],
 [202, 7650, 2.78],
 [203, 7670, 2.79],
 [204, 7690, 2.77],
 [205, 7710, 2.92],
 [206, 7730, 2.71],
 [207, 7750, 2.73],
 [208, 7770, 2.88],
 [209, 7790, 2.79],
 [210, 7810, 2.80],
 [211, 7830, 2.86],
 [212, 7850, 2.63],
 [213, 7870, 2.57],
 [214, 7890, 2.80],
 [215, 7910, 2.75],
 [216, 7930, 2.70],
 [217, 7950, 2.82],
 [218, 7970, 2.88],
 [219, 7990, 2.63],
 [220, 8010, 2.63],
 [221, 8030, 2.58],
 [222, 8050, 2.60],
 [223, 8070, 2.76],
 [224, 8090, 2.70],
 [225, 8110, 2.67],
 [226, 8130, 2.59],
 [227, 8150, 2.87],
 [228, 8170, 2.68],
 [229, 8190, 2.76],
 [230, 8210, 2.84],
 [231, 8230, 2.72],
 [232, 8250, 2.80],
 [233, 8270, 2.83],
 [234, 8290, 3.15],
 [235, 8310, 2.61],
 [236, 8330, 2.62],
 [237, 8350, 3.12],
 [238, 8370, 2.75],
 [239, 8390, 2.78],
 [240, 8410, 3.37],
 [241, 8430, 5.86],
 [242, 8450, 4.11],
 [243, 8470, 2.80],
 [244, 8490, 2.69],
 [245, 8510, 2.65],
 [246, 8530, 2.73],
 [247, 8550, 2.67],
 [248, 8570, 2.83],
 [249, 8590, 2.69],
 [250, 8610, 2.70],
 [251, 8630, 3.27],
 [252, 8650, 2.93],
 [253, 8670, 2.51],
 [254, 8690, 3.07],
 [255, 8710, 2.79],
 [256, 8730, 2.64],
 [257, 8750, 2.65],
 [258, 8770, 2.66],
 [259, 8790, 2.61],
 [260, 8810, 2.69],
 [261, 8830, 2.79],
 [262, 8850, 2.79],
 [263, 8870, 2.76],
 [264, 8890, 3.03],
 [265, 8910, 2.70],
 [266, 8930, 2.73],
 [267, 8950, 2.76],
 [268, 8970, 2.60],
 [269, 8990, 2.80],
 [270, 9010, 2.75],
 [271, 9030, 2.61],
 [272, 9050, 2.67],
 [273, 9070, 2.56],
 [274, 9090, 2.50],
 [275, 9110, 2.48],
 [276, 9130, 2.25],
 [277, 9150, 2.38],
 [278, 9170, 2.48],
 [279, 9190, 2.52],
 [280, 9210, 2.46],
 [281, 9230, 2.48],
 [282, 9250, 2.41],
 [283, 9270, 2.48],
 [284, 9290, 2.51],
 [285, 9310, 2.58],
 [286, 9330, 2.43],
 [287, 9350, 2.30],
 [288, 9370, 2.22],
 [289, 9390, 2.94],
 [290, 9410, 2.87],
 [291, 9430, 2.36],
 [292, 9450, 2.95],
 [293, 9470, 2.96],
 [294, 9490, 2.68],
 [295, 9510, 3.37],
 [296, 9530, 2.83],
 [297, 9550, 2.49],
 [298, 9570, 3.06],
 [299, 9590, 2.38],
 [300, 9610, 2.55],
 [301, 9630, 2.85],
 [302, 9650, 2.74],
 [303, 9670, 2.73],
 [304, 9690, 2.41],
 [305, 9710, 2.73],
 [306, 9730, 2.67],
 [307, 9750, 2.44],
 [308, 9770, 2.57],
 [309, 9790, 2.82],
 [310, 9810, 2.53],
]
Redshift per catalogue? 0.284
